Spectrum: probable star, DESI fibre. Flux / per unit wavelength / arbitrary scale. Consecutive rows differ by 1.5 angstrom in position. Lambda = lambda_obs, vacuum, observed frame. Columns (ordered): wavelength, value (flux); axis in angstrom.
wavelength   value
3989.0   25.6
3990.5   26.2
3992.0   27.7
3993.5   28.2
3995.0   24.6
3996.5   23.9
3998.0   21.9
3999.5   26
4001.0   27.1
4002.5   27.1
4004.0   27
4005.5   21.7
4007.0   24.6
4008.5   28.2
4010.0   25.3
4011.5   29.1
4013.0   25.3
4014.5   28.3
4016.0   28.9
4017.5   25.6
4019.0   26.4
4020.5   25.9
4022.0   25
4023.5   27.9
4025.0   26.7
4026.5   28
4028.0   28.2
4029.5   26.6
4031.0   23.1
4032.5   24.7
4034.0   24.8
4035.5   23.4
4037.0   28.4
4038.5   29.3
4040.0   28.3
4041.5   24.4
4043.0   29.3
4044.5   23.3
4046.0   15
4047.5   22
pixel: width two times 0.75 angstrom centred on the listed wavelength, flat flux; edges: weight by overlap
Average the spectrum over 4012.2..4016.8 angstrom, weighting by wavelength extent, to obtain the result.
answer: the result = 27.5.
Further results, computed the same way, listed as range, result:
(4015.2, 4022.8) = 26.4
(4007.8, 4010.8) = 26.8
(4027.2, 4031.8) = 26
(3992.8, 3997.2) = 25.6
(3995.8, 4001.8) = 24.8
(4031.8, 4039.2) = 26.1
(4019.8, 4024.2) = 26.3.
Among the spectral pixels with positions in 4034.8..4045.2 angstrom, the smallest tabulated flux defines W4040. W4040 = 23.3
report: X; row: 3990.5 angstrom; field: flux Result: 26.2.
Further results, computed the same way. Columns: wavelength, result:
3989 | 25.6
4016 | 28.9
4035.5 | 23.4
